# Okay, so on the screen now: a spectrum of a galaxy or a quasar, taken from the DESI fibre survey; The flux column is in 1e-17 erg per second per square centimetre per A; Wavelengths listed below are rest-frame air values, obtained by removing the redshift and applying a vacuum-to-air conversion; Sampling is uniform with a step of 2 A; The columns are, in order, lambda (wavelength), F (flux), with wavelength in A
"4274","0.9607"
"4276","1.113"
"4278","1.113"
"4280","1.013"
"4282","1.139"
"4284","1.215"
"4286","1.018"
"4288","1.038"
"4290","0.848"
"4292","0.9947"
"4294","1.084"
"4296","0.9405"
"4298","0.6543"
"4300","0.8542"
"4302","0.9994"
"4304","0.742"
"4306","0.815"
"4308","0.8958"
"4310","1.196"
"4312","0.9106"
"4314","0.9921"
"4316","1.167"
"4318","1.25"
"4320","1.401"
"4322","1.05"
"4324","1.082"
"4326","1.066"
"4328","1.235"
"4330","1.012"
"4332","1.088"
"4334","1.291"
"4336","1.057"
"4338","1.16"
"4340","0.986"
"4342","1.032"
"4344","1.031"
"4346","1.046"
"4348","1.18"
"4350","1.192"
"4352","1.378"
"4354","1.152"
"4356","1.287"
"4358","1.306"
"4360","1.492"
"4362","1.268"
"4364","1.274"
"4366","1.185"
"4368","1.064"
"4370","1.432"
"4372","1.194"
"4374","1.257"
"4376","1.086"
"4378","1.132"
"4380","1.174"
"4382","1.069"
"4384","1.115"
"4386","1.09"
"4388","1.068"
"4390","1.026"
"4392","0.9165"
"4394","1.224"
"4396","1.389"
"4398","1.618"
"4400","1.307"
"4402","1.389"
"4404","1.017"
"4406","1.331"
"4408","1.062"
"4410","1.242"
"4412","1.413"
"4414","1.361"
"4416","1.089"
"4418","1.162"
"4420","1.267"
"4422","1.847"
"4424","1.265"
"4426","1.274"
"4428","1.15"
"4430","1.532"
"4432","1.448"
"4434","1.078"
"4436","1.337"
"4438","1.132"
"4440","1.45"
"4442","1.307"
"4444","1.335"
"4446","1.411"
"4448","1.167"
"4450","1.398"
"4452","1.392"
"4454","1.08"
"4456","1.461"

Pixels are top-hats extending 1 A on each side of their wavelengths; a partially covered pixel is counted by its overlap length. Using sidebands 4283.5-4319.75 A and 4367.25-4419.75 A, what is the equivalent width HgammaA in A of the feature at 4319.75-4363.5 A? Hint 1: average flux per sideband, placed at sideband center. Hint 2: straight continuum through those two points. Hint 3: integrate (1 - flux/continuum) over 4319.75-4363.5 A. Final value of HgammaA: -3.6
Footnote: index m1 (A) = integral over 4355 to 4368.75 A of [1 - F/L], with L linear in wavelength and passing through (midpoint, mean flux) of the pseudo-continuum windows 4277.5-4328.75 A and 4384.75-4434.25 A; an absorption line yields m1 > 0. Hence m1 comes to -1.4 A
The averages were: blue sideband 1.03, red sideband 1.26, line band 1.27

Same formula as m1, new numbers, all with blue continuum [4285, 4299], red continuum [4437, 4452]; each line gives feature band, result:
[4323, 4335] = -1.1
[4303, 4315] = 0.7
